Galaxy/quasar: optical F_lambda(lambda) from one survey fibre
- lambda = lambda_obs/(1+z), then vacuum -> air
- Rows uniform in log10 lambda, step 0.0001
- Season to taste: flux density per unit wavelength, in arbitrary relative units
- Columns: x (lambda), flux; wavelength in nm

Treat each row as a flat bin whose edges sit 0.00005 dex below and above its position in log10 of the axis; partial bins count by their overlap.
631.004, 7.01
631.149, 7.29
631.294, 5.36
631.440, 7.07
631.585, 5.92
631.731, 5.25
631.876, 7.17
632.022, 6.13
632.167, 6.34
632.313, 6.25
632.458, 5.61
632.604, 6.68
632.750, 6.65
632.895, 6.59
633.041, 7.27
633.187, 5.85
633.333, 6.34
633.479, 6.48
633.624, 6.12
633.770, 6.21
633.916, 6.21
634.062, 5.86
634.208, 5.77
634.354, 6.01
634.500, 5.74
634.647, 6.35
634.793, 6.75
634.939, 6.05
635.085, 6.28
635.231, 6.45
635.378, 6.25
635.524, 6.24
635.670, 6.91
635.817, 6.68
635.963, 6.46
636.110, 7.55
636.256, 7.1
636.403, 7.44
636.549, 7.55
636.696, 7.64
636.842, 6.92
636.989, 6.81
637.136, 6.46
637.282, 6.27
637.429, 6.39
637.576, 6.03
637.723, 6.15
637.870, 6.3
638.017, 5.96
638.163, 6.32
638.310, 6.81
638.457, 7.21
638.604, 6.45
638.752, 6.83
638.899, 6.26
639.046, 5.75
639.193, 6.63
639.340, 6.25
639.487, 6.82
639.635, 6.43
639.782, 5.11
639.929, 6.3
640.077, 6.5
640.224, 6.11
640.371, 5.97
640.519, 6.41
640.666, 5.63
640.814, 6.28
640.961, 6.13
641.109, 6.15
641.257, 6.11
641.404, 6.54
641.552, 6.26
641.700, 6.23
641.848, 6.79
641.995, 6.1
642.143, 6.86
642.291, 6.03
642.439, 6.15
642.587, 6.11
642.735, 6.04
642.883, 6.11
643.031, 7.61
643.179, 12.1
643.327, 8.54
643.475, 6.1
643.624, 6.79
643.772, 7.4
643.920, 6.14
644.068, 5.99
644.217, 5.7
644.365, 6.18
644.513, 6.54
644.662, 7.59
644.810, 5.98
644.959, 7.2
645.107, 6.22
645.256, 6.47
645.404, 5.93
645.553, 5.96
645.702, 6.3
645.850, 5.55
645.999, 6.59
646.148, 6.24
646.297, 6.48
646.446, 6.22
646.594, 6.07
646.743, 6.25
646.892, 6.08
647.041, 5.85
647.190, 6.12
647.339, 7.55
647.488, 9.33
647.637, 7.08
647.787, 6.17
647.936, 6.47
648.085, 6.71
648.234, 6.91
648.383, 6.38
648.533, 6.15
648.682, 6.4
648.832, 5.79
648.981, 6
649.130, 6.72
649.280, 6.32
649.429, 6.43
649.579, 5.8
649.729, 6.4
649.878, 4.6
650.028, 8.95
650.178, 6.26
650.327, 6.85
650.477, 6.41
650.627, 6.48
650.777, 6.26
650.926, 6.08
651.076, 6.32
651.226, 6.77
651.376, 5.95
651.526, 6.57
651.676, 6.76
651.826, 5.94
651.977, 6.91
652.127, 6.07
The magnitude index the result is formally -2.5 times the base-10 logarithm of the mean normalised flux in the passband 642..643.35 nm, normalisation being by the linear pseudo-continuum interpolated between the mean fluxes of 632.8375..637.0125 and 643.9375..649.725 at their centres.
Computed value -0.11 mag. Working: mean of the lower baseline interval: 6.54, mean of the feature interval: 7.18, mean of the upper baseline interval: 6.41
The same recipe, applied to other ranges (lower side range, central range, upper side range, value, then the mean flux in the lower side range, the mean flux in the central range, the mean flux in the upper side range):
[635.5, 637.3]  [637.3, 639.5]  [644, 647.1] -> 0.07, 6.97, 6.4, 6.26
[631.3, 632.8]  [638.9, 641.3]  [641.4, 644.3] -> 0.08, 6.26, 6.17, 6.78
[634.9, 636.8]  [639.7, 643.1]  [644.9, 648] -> 0.07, 6.83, 6.24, 6.48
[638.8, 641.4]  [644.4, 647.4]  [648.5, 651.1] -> -0.01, 6.19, 6.35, 6.35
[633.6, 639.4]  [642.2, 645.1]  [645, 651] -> -0.06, 6.49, 6.84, 6.43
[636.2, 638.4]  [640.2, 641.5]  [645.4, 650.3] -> 0.08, 6.68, 6.15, 6.44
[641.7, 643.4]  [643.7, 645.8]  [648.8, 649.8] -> 0.07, 7.09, 6.39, 6.23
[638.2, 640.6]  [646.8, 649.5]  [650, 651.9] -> -0.02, 6.36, 6.58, 6.53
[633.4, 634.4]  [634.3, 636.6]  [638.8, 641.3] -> -0.08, 6.1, 6.61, 6.18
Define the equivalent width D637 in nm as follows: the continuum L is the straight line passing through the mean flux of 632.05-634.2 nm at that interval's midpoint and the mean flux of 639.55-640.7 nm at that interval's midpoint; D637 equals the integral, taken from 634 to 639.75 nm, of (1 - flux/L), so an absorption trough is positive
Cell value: -0.303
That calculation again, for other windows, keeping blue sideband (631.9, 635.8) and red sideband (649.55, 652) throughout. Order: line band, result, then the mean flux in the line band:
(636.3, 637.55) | -0.11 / 6.9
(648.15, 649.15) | 0.01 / 6.32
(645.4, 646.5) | 0.04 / 6.17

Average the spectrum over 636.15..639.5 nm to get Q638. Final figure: 6.63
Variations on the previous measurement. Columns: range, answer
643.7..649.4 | 6.45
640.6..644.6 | 6.62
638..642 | 6.31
